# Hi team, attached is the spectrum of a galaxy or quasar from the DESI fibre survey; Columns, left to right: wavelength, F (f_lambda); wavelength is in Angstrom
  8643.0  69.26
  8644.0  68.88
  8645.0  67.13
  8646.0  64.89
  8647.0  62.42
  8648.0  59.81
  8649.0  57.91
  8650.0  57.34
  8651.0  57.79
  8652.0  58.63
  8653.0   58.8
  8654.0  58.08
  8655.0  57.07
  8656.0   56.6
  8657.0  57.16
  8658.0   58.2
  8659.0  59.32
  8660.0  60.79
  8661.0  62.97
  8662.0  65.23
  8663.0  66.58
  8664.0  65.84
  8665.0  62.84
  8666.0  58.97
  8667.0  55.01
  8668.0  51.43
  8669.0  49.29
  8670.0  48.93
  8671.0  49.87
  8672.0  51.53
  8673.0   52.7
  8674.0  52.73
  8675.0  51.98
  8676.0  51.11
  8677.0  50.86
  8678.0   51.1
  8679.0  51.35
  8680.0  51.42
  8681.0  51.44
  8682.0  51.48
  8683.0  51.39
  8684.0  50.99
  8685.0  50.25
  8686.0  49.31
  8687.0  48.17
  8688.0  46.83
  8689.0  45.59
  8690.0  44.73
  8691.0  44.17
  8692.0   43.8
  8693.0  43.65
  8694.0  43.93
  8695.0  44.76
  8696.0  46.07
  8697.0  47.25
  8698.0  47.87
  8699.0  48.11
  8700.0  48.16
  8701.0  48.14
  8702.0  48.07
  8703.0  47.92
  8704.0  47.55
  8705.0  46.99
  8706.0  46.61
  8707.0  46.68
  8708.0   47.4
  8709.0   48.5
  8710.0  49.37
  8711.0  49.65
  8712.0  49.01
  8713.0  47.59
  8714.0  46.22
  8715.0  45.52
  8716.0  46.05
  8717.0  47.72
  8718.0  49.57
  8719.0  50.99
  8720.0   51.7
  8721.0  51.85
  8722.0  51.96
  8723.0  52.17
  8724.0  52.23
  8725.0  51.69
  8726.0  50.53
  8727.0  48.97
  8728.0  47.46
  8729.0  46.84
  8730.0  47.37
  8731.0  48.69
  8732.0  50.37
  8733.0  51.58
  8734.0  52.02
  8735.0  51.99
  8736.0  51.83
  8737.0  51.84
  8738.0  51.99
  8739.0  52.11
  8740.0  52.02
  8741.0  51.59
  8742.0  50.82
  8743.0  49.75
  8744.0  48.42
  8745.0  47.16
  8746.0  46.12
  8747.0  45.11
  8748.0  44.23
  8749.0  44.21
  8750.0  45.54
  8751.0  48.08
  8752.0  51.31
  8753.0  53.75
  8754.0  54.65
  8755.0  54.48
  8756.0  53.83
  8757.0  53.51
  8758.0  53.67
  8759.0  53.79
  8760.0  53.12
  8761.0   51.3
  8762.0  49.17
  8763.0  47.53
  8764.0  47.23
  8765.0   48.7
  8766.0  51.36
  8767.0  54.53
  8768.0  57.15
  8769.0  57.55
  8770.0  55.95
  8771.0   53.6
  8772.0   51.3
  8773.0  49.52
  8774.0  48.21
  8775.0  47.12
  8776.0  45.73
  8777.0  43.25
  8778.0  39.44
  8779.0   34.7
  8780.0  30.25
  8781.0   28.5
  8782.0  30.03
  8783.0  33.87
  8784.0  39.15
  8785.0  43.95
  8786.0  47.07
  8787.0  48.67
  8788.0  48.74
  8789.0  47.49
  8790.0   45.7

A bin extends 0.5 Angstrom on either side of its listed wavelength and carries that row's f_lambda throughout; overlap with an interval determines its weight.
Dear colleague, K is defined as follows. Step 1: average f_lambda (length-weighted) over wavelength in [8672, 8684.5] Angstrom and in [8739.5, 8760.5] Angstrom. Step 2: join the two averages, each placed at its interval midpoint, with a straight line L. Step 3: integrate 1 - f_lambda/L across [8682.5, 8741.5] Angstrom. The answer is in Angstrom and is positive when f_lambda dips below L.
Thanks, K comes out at 2.6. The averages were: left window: 51.5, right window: 50.2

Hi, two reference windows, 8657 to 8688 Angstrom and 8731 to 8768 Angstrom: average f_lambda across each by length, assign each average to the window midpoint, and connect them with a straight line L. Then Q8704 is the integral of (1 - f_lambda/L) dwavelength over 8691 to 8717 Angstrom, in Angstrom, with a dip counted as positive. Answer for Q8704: 2.9 Angstrom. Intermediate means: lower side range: 54.4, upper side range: 50.6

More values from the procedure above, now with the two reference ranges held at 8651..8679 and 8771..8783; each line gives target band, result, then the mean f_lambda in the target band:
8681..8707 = 2.5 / 47.3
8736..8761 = -3.1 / 50.5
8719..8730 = -0.5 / 50.4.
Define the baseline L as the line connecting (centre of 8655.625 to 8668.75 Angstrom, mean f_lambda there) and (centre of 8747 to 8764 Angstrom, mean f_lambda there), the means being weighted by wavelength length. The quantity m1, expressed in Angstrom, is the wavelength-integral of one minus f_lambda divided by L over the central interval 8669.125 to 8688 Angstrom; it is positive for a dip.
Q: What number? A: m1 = 2.4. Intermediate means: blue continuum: 59.9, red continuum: 50.5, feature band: 50.8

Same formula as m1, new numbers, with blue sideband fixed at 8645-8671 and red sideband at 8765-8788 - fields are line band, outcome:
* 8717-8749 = 0.2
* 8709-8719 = 0.8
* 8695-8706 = 1.3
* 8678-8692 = 1.7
